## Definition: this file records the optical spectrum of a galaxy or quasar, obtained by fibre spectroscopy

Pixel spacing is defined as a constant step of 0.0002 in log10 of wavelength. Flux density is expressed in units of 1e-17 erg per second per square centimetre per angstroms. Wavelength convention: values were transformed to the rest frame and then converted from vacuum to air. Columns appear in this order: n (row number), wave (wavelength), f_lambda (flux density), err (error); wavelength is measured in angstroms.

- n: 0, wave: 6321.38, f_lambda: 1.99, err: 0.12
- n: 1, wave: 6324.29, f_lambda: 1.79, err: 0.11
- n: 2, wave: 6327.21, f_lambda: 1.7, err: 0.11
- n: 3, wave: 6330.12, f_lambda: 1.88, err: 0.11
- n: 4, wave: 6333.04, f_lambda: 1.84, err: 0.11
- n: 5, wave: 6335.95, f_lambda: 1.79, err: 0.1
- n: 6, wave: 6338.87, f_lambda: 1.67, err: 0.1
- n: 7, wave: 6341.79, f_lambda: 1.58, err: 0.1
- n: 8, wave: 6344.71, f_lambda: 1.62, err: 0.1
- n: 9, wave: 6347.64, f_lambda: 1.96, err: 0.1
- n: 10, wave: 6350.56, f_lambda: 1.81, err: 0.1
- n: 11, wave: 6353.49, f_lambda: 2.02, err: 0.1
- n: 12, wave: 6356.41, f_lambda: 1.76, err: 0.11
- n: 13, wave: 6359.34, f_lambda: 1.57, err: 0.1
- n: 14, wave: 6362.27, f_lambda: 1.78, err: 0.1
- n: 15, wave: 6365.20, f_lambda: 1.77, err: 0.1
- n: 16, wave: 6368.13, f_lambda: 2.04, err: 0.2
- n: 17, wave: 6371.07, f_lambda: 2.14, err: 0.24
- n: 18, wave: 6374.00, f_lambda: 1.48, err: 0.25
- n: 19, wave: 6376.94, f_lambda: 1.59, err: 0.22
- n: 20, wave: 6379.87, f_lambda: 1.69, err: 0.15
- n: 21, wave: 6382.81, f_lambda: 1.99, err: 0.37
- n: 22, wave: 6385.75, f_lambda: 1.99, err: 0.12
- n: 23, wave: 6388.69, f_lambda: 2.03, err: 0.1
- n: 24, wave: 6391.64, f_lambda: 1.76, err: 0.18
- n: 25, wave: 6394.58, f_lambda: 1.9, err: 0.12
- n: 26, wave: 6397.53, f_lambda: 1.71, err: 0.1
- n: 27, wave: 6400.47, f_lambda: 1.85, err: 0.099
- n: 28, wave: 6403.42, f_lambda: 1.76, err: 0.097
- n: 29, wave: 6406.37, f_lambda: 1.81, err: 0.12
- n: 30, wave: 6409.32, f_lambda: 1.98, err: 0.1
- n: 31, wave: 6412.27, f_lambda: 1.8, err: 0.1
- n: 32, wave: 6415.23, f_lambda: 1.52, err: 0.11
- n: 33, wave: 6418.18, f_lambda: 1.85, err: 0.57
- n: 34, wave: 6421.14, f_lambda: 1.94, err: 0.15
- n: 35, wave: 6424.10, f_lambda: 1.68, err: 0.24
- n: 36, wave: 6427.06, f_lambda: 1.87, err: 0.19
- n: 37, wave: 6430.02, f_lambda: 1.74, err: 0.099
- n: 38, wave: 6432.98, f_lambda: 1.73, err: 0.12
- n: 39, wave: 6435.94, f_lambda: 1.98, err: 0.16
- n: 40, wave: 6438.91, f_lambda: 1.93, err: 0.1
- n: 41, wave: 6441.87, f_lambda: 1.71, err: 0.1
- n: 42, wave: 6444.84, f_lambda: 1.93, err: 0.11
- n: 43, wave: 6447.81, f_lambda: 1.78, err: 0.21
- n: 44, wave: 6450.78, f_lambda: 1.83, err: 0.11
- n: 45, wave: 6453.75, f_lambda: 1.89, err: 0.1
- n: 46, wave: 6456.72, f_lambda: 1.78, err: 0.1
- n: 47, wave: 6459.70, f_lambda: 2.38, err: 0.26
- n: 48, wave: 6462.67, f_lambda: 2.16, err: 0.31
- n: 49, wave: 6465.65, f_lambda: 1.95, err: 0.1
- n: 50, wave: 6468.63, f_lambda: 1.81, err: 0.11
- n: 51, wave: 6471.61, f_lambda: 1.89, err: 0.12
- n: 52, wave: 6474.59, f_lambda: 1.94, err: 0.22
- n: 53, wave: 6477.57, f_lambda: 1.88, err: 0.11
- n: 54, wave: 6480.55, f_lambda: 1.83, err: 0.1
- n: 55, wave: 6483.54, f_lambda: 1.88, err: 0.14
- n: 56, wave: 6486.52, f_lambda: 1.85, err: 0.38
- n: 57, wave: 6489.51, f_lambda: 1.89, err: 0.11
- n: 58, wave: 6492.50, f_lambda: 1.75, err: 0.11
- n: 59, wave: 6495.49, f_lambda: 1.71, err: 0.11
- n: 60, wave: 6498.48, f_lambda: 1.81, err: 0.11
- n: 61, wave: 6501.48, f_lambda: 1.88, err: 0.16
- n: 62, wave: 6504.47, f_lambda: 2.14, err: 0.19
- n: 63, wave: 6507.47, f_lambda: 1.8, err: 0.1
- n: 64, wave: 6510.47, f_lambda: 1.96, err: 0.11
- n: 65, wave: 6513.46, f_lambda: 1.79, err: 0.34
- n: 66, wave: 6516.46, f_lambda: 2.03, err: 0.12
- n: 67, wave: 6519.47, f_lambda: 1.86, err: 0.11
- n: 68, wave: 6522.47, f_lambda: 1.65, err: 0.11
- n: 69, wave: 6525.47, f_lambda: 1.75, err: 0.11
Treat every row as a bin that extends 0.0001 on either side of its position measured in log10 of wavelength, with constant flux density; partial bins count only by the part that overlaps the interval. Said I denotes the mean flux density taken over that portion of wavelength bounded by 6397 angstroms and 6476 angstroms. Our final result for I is 1.86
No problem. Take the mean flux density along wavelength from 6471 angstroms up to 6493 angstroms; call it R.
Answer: 1.87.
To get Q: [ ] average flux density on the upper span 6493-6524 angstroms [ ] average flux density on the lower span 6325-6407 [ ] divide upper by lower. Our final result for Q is 1.0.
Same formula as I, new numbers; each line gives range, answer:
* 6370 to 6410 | 1.83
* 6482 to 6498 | 1.82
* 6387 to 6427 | 1.82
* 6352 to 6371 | 1.85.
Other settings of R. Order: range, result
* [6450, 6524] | 1.89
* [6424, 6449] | 1.82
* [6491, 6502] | 1.78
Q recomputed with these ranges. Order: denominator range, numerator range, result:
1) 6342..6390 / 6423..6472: 1.04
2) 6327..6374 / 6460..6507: 1.06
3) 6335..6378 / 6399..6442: 1.02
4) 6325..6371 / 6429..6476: 1.06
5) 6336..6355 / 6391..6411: 1.03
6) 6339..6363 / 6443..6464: 1.12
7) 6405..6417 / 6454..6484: 1.10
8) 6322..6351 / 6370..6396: 1.04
